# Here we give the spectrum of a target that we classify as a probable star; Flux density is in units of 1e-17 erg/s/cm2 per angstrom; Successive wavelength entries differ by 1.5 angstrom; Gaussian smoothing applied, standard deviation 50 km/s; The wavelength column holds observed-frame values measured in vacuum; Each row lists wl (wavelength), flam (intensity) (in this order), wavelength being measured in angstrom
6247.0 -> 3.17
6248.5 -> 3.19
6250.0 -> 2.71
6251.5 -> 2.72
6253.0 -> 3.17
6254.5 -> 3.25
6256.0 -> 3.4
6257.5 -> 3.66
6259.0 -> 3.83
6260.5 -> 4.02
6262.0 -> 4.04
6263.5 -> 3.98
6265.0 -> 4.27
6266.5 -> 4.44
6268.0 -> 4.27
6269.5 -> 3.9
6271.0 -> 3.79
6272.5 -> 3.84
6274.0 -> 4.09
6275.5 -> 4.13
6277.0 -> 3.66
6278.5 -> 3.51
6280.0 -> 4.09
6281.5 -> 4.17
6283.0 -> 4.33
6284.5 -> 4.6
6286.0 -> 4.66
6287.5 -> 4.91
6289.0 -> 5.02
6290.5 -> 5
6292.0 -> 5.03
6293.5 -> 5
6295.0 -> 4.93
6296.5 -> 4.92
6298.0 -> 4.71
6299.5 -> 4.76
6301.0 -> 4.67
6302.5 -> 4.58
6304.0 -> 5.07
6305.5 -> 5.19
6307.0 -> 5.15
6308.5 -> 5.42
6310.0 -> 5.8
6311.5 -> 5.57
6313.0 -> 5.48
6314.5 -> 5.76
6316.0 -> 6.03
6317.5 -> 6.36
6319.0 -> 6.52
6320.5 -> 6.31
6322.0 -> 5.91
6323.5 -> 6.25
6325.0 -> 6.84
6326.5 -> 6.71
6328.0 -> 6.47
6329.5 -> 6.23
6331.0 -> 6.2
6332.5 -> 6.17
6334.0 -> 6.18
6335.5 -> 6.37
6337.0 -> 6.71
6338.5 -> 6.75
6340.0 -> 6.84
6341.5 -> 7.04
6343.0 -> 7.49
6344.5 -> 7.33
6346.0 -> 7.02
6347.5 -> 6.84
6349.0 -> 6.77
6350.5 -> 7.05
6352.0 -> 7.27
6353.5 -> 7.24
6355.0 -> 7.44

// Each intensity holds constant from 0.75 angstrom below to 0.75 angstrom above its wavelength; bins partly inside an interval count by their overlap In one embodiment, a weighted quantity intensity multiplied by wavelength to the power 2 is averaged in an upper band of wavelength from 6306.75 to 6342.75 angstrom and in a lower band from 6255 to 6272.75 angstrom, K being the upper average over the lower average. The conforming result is 1.61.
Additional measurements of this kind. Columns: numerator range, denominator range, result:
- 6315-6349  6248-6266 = 1.90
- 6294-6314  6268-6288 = 1.25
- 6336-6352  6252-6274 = 1.87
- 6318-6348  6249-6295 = 1.66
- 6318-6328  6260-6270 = 1.58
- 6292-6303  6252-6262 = 1.37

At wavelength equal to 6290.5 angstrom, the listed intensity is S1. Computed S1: 5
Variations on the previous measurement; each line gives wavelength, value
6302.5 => 4.58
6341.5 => 7.04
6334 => 6.18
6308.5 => 5.42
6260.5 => 4.02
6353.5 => 7.24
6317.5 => 6.36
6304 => 5.07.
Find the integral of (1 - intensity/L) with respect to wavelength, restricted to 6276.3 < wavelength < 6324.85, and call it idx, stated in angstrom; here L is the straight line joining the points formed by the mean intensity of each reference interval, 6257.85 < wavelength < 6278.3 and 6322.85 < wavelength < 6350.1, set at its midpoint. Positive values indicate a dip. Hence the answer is 1.5 angstrom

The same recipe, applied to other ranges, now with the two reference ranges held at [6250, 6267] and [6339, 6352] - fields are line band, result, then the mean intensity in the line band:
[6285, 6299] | 0.16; 4.9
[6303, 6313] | 0.42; 5.36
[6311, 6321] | -0.17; 6.01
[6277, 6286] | 0.82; 4.14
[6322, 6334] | 0.00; 6.36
